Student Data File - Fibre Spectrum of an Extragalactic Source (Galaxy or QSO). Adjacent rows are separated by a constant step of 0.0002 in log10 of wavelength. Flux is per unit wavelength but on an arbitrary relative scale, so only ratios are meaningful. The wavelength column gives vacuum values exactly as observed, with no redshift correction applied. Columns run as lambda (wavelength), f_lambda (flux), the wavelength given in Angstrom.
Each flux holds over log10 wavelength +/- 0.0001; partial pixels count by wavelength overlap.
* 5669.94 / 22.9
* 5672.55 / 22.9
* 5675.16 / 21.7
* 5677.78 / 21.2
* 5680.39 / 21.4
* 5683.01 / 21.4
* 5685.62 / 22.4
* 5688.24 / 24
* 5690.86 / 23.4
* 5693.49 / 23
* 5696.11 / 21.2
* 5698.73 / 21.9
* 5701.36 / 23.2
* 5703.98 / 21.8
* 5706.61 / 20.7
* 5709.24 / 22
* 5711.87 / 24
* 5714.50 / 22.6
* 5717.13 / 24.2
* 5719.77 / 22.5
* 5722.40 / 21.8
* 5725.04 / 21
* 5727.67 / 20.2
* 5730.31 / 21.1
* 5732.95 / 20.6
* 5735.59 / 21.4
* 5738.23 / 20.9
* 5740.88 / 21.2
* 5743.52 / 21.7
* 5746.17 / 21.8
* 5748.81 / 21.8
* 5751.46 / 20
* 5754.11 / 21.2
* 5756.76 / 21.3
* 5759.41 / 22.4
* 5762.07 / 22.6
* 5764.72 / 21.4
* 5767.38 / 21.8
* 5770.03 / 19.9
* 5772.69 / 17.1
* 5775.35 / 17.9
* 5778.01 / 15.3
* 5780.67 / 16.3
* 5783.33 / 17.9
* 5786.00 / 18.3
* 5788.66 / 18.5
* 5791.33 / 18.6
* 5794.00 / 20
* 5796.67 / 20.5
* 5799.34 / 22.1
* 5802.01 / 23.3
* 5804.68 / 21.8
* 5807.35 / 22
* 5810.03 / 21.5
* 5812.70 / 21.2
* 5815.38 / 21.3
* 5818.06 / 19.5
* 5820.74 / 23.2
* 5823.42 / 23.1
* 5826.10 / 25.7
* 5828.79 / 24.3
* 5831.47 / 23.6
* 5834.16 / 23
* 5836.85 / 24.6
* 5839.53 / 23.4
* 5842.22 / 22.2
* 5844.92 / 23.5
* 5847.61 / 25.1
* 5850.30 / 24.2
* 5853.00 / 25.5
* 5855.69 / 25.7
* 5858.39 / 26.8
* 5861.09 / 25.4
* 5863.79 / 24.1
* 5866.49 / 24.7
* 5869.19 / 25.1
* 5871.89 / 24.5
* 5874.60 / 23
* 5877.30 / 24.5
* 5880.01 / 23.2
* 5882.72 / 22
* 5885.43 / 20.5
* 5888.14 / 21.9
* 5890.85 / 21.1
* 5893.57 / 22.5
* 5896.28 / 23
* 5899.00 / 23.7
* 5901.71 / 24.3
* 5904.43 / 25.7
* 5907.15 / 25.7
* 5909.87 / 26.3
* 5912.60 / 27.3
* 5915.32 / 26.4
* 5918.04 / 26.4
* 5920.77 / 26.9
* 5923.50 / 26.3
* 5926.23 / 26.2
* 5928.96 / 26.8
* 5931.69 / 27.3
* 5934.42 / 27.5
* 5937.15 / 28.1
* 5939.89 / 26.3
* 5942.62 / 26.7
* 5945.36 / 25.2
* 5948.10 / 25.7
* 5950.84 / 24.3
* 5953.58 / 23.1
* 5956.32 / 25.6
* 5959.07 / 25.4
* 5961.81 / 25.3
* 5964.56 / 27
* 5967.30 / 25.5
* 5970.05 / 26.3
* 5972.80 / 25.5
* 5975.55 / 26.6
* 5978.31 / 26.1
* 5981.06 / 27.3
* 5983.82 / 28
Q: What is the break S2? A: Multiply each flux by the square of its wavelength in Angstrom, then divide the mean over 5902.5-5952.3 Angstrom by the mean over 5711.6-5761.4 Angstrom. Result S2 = 1.3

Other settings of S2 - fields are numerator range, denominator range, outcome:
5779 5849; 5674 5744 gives 1.03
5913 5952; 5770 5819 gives 1.41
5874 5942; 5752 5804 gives 1.32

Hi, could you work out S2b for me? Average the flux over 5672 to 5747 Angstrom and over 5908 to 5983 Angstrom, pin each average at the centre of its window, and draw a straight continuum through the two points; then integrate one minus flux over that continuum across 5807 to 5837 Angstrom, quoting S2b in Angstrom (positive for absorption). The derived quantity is 1.6 Angstrom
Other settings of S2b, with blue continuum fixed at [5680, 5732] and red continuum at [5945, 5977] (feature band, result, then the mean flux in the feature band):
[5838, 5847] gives 0.3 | 23.2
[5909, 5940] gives -2.3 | 26.8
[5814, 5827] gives 0.7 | 22.4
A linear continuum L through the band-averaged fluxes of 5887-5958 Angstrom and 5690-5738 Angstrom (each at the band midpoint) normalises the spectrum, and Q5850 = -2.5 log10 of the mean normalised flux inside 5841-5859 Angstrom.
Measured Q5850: -0.02 mag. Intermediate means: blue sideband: 22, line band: 24.6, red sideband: 25.4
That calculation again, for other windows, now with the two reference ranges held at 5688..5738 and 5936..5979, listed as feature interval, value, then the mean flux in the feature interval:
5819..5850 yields 0.007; 23.7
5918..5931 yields -0.054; 26.6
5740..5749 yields 0.045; 21.6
